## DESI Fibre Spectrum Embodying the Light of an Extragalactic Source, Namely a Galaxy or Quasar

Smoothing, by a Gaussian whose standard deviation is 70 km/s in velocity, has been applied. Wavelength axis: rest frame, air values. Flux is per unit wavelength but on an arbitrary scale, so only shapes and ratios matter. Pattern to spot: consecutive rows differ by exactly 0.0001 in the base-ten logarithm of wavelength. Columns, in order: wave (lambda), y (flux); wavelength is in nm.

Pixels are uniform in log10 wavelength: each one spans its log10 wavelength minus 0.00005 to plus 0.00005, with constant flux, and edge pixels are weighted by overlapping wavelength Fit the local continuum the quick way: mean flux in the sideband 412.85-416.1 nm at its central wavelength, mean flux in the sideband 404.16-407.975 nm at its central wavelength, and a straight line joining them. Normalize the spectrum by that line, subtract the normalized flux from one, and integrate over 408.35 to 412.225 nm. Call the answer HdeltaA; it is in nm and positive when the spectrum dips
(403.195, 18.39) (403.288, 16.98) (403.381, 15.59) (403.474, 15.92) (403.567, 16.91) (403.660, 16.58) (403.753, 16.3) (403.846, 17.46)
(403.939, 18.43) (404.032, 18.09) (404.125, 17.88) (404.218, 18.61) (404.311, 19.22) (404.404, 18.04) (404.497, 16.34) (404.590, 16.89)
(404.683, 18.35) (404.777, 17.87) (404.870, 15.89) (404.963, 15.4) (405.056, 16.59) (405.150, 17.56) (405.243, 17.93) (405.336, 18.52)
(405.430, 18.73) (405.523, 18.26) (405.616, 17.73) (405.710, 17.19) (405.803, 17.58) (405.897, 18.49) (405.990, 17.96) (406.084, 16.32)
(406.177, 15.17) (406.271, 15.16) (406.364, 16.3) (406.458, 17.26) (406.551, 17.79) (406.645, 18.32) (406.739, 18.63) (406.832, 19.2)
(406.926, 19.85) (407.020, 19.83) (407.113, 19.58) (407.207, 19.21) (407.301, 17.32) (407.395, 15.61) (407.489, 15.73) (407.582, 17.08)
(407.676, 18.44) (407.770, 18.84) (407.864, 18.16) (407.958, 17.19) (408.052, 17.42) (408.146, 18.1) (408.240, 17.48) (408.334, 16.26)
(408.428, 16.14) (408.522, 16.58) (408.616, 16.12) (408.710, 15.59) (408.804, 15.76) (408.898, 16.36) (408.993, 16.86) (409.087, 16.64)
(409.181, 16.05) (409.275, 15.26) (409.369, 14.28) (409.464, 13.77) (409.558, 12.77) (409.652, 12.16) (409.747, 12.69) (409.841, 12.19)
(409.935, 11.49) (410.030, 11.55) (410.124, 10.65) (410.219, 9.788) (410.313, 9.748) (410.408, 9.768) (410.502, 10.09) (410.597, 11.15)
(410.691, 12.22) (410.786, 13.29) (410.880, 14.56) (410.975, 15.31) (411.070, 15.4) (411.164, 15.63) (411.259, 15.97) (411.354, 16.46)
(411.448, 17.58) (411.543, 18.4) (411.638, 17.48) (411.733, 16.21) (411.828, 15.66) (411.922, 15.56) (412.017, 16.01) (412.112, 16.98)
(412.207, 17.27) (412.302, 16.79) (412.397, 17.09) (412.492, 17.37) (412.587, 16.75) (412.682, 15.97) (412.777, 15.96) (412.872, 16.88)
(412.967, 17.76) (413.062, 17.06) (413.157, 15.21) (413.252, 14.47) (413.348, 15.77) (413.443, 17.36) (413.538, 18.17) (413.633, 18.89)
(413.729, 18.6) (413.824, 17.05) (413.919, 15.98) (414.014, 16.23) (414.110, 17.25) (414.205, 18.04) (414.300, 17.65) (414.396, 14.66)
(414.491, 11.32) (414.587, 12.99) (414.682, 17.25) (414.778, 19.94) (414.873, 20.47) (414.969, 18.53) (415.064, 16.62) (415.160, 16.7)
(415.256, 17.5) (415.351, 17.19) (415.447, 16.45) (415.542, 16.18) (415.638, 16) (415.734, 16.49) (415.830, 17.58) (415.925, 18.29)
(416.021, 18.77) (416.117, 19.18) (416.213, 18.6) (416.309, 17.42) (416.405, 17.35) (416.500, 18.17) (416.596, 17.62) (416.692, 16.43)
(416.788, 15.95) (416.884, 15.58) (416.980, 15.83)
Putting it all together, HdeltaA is 0.63 nm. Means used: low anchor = 17.7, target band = 14.5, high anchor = 16.9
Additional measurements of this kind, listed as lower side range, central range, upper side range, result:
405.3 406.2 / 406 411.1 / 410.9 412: 0.46 nm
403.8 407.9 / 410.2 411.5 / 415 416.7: 0.30 nm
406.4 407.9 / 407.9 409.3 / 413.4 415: 0.11 nm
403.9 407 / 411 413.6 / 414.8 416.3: 0.16 nm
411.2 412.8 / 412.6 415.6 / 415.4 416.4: 0.06 nm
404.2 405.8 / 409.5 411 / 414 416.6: 0.48 nm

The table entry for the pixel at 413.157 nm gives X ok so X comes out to 15.21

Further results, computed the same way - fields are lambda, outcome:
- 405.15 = 17.56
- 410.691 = 12.22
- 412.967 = 17.76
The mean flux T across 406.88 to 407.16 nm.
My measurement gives 19.8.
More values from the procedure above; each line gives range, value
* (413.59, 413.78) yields 18.7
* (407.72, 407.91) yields 18.5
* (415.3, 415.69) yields 16.5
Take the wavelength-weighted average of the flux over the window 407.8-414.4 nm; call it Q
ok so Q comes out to 15.5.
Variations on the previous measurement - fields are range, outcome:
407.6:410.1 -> 15.5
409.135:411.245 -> 12.8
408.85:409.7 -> 14.9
